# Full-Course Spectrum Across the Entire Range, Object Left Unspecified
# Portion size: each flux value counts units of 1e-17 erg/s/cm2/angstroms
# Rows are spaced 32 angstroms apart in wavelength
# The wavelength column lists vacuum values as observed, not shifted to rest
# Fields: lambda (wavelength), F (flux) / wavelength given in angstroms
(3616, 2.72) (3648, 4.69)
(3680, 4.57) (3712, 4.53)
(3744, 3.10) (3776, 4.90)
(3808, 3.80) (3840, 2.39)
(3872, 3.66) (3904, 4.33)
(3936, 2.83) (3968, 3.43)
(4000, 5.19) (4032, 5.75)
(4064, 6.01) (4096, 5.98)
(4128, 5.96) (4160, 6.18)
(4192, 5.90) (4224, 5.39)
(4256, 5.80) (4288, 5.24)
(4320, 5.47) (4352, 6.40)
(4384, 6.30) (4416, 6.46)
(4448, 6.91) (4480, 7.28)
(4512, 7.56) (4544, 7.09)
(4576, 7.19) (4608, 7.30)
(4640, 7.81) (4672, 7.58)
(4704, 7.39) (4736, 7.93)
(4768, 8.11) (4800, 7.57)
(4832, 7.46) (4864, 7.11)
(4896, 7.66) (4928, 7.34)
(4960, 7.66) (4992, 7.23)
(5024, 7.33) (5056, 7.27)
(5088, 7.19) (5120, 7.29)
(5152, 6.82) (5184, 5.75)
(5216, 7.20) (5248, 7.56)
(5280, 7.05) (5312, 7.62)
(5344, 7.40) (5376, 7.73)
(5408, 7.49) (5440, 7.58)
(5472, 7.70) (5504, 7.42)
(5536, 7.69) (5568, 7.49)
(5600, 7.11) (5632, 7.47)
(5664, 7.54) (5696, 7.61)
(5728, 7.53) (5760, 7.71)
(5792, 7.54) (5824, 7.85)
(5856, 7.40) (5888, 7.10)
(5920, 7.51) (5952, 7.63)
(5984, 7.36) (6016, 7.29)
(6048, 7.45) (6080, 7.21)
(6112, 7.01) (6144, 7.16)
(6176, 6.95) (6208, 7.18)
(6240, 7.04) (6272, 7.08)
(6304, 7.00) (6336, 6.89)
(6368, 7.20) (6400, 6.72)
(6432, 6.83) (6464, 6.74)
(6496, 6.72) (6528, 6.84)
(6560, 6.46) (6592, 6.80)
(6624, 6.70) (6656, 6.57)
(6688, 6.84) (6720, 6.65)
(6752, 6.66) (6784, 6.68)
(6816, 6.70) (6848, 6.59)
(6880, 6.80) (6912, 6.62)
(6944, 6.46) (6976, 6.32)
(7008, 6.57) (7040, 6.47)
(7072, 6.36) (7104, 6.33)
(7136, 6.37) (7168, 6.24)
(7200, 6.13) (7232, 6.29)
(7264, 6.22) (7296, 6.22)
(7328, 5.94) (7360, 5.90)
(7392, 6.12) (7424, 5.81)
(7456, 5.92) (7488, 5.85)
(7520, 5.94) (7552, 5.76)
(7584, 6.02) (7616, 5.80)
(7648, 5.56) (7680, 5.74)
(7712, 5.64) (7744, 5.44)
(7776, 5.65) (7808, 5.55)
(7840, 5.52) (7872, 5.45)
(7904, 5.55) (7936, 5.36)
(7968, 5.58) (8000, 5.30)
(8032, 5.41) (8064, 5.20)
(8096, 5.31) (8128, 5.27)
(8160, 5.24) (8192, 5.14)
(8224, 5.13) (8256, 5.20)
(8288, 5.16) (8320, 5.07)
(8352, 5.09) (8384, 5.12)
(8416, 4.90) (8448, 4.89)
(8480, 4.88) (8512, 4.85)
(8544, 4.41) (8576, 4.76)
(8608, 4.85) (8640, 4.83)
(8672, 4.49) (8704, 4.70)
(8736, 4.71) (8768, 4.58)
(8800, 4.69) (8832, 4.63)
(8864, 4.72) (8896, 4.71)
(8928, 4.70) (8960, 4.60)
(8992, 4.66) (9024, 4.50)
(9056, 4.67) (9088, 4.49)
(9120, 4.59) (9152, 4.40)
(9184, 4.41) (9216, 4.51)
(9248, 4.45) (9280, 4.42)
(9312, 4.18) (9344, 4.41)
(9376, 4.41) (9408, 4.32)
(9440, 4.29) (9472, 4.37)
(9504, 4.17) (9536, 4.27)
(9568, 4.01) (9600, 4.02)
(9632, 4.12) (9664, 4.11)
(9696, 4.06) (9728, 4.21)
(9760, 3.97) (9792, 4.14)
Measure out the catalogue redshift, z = 0.000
